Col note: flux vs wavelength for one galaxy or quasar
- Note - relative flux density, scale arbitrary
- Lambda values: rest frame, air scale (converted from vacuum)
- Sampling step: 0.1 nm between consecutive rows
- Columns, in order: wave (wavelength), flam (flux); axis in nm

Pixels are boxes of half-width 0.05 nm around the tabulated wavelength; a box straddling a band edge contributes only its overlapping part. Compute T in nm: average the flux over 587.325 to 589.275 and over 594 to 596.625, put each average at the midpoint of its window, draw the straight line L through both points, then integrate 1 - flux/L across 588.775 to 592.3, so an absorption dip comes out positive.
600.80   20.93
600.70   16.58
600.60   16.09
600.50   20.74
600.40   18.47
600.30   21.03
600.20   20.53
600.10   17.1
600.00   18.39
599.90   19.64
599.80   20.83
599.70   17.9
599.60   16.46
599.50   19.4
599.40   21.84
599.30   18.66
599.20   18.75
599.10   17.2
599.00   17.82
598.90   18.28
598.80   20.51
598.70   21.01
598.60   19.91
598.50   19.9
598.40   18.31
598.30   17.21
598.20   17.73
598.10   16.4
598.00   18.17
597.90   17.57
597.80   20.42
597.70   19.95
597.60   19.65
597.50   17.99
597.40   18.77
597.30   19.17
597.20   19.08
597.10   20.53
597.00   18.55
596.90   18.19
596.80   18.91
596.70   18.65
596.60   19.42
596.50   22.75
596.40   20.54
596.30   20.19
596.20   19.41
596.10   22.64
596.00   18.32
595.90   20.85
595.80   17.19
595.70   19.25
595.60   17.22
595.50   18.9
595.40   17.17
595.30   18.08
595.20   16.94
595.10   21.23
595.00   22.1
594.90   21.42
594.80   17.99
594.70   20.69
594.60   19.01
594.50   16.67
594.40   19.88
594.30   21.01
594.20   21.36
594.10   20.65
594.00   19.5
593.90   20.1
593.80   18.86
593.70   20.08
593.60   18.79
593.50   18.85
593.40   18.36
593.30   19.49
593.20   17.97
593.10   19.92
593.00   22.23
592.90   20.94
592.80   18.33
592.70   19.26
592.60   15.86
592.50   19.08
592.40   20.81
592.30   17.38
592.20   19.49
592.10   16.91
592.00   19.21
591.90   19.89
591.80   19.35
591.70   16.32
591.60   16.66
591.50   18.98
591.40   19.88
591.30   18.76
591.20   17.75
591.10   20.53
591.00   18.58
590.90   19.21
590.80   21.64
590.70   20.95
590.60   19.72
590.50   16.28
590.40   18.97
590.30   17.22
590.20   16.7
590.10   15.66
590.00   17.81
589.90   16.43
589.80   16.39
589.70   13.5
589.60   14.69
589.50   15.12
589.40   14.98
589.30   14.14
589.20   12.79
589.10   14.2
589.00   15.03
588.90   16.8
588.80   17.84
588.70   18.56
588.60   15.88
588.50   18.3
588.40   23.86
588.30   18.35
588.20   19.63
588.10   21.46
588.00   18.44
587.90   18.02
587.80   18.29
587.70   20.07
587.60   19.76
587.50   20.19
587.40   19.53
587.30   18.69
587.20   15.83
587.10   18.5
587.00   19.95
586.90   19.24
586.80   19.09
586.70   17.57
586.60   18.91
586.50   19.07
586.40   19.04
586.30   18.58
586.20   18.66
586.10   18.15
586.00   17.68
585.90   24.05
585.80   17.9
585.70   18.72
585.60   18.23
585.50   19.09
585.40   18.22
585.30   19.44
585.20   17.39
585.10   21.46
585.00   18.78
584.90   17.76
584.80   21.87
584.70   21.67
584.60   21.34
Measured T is 0.25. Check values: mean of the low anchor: 18.2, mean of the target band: 17.4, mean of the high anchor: 19.6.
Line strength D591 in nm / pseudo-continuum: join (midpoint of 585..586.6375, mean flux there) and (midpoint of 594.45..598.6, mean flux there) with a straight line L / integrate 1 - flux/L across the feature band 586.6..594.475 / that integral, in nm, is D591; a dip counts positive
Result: 0.270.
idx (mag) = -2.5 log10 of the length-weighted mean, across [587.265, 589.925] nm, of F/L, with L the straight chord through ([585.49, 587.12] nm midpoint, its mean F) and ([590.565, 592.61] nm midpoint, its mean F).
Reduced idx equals 0.09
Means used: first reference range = 19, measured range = 17.4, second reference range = 19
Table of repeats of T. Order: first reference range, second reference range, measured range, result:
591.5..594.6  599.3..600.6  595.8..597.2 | -0.046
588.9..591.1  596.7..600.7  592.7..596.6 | -0.374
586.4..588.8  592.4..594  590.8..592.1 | 0.026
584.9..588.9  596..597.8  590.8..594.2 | 0.042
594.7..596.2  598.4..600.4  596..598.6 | 0.005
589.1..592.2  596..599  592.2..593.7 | -0.088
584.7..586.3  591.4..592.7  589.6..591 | 0.074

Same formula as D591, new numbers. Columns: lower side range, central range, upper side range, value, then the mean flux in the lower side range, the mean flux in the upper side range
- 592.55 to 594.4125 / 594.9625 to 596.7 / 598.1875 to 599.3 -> -0.03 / 19.5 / 18.8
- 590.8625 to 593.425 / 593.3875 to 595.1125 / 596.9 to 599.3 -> -0.09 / 18.9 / 18.8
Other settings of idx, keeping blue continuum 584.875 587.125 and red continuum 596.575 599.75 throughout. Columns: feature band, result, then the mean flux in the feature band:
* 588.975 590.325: 0.230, 15.3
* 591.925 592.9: 0.014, 18.6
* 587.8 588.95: 0.007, 18.8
